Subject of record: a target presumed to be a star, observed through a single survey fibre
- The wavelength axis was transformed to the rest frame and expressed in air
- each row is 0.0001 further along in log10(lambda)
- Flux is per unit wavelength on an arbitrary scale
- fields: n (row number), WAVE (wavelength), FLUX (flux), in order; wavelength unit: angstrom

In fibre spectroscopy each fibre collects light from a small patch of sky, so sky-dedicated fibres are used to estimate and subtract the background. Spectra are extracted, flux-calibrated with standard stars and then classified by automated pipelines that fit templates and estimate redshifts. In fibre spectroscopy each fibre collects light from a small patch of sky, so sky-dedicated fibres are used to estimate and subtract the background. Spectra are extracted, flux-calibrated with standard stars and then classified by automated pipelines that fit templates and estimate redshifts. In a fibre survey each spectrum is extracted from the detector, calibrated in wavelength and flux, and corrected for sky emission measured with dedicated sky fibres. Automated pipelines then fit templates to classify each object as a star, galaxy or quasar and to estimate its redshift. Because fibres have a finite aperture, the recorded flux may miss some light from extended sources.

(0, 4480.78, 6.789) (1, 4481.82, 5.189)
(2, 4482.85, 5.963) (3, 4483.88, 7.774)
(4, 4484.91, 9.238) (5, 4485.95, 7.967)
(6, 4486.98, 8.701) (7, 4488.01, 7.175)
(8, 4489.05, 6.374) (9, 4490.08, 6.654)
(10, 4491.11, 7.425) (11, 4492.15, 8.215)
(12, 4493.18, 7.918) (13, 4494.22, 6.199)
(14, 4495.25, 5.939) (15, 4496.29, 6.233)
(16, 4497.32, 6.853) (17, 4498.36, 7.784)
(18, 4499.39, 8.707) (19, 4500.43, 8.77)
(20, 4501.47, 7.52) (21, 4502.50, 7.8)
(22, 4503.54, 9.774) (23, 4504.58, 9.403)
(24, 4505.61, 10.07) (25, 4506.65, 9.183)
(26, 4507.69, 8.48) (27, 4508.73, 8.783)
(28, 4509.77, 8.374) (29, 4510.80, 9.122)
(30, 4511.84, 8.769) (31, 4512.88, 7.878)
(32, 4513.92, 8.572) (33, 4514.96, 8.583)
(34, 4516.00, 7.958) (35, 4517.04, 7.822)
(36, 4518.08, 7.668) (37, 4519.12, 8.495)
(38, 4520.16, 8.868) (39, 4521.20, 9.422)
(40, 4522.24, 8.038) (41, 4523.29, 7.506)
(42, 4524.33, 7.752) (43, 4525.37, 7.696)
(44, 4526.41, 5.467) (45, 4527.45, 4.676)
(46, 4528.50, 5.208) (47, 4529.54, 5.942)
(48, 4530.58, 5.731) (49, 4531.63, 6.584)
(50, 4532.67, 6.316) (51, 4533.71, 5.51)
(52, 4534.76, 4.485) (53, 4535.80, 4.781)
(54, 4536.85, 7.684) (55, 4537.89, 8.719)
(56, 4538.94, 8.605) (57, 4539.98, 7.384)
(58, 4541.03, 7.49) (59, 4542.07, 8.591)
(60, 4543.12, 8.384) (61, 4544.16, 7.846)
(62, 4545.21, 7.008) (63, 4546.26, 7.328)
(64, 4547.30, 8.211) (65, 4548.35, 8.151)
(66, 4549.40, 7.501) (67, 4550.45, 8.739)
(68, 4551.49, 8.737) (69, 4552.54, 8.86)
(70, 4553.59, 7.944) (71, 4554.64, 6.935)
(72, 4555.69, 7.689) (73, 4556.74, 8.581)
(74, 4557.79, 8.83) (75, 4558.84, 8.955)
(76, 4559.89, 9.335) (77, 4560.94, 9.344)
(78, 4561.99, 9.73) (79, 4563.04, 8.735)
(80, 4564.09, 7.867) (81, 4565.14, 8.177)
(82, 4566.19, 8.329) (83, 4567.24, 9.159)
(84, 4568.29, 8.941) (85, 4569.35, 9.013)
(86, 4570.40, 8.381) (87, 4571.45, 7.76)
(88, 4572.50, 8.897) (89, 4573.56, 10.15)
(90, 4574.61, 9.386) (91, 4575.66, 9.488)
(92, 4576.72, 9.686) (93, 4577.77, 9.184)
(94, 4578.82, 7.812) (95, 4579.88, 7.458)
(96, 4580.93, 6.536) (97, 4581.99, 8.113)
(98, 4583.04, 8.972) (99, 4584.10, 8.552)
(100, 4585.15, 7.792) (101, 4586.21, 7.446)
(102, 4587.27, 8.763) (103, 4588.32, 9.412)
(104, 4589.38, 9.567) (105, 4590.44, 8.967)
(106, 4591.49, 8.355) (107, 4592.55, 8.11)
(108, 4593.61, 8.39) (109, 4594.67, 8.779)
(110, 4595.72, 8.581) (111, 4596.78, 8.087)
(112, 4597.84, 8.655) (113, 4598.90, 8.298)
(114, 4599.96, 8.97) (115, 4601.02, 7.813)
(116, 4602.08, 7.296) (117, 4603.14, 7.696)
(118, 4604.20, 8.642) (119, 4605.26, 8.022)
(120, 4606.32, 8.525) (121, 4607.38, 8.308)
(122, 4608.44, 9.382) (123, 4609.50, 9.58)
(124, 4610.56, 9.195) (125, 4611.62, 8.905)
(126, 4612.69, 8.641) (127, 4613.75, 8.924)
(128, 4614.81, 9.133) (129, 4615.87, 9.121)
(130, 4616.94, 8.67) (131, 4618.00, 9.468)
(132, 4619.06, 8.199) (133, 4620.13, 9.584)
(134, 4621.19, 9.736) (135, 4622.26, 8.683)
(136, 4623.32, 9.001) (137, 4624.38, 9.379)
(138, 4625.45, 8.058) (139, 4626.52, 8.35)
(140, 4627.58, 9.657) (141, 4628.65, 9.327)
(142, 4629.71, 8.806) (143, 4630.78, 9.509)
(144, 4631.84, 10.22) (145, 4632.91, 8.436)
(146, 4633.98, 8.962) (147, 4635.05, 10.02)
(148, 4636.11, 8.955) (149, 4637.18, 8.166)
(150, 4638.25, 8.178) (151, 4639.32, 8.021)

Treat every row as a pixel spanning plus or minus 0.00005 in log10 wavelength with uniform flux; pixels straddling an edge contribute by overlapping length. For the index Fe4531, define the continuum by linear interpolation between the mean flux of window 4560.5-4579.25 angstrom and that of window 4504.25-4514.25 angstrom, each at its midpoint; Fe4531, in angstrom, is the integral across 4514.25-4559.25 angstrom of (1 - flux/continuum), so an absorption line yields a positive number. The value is 7.0 angstrom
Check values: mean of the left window 8.86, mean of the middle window 7.5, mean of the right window 8.9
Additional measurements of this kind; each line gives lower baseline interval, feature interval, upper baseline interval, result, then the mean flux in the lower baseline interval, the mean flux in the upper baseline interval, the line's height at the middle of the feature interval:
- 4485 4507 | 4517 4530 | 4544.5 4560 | 1.2 angstrom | 7.86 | 8.15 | 8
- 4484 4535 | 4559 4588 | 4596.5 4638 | -1.0 angstrom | 7.64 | 8.83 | 8.35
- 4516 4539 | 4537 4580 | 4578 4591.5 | -4.4 angstrom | 6.94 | 8.31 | 7.68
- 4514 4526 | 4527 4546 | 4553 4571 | 3.6 angstrom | 8.15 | 8.58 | 8.32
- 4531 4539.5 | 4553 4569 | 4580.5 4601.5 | -2.5 angstrom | 6.58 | 8.42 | 7.43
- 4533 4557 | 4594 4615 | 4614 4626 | 0.4 angstrom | 7.6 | 9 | 8.71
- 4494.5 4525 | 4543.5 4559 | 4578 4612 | 0.5 angstrom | 8.26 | 8.41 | 8.34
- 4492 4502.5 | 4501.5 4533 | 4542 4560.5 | -0.8 angstrom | 7.41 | 8.19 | 7.7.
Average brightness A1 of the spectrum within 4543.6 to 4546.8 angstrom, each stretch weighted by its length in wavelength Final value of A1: 7.43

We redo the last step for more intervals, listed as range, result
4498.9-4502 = 8.32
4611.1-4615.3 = 8.89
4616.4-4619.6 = 8.76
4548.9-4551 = 8.16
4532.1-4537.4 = 5.79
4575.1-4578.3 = 9.46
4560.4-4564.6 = 8.93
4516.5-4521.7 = 8.45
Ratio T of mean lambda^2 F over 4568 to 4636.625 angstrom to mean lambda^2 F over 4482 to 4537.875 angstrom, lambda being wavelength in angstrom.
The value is 1.2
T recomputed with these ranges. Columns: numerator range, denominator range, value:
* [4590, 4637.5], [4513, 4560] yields 1.20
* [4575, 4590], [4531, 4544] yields 1.23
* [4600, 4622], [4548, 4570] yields 1.05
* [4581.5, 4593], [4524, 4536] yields 1.50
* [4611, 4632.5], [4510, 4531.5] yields 1.26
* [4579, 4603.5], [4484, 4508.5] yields 1.09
